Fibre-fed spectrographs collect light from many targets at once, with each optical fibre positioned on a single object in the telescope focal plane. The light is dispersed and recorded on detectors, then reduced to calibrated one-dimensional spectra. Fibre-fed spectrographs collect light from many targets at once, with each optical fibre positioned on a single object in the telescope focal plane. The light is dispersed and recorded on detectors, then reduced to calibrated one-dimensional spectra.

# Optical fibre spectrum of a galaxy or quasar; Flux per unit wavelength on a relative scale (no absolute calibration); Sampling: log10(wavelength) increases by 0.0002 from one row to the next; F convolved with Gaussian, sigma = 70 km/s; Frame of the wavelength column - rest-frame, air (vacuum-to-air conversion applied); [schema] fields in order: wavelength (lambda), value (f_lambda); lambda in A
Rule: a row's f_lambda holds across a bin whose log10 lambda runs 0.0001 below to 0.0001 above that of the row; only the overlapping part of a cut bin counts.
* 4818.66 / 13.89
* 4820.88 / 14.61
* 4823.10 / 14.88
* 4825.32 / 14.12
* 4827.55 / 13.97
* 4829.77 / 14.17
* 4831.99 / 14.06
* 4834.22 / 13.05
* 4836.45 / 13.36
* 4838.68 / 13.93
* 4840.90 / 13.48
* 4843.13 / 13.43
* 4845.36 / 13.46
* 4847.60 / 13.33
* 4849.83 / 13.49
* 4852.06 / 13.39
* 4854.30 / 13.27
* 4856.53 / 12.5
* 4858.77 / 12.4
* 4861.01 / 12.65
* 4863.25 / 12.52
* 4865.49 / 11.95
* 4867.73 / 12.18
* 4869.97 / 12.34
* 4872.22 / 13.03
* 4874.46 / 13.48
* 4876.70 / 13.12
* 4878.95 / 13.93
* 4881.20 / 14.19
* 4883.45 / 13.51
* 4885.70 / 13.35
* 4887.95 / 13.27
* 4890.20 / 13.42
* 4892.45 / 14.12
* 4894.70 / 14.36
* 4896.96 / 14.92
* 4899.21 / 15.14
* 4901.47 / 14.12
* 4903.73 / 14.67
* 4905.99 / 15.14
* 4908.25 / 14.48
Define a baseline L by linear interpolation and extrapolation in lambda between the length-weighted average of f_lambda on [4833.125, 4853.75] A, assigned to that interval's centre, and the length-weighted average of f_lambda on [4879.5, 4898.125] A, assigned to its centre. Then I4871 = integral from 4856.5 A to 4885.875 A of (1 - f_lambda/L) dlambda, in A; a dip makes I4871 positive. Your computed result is 1.7 A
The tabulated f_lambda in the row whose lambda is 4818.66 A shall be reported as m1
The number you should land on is 13.89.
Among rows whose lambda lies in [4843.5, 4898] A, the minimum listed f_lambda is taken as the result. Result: 11.95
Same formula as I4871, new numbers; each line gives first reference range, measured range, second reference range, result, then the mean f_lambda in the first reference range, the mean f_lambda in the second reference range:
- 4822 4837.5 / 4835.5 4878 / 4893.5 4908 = 3.61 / 13.9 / 14.7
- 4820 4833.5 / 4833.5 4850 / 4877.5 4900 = 0.87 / 14.3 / 14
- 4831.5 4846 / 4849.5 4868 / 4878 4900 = 1.37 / 13.5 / 14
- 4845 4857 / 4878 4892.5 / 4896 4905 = 0.63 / 13.3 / 14.7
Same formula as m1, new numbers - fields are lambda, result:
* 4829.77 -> 14.17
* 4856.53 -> 12.5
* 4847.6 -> 13.33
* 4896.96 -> 14.92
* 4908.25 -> 14.48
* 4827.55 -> 13.97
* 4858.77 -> 12.4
